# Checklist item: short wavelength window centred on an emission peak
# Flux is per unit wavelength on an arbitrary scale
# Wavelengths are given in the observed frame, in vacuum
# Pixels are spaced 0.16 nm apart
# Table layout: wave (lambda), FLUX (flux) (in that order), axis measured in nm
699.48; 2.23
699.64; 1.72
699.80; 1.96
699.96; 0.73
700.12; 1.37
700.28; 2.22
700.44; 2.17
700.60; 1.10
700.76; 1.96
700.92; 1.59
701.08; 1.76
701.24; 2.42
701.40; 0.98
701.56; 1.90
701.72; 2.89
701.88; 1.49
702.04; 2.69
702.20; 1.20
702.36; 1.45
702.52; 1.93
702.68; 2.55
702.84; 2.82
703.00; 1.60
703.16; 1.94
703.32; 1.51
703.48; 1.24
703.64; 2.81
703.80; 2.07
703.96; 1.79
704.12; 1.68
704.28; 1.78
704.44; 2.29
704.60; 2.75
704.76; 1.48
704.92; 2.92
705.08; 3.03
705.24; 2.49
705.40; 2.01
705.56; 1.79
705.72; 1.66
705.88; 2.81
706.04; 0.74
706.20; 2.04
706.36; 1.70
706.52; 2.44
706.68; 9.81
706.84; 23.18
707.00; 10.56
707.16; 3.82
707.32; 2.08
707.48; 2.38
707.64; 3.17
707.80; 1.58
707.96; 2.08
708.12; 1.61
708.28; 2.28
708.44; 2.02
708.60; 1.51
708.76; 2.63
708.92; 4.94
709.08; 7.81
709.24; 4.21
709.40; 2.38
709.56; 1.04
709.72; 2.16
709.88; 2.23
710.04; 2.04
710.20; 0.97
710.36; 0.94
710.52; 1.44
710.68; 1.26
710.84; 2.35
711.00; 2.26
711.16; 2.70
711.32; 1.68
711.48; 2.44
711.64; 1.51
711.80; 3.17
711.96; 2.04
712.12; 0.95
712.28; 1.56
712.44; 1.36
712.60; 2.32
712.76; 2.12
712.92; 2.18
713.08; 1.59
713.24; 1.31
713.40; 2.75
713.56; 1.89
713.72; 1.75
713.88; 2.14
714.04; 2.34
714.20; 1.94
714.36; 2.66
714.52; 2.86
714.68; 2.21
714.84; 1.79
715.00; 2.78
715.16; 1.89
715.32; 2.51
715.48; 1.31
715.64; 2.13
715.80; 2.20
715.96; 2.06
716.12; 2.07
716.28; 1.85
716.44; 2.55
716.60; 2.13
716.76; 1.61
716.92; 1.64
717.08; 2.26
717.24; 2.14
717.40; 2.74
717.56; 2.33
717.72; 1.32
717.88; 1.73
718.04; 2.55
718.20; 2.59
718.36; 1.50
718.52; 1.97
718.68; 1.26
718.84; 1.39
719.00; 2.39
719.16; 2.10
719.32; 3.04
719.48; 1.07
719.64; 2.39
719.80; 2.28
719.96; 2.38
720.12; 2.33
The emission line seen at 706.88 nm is Halpha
